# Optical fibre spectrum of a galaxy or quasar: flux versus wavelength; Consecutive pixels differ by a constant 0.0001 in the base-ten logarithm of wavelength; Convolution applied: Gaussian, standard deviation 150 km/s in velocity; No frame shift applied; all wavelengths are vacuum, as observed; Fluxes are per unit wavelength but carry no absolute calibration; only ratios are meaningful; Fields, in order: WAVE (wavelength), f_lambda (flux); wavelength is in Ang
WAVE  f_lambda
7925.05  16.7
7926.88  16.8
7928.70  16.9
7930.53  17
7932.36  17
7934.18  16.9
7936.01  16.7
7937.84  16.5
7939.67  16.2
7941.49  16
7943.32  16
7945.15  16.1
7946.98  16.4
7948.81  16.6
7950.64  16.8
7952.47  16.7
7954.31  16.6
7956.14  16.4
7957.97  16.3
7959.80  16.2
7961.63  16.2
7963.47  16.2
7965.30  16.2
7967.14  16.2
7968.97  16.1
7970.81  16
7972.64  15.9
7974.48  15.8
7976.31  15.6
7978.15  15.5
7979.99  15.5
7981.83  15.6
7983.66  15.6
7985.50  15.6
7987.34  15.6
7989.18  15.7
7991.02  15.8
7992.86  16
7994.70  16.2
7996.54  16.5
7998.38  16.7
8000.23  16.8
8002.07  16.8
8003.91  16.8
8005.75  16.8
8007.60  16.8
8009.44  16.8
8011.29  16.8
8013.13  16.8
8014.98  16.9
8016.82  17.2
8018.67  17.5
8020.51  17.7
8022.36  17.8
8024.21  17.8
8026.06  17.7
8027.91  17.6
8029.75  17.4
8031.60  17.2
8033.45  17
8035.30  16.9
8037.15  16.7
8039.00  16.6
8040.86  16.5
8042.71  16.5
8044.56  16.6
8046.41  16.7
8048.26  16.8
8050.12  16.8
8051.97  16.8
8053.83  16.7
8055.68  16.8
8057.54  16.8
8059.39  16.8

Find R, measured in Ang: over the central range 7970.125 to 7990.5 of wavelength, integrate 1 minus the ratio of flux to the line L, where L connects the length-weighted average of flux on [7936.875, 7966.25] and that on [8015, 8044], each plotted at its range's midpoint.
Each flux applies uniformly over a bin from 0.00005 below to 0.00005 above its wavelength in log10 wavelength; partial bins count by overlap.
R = 1.20 Ang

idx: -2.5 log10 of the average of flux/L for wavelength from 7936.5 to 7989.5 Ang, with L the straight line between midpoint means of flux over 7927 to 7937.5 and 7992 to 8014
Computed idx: 0.05 mag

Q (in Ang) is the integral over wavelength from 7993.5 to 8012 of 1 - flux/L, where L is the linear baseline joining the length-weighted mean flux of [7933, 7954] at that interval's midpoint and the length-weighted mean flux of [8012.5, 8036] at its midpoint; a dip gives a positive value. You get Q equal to 0.5 Ang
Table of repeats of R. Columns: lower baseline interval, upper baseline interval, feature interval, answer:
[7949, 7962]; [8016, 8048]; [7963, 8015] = 1.8 Ang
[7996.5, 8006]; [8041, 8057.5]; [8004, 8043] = -0.9 Ang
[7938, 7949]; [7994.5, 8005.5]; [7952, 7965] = 0.0 Ang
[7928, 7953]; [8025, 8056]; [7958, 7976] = 0.6 Ang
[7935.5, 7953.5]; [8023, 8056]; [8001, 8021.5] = -0.2 Ang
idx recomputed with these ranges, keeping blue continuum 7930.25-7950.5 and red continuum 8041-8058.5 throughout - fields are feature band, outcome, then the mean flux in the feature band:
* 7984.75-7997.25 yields 0.05 mag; 15.9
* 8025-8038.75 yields -0.03 mag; 17.2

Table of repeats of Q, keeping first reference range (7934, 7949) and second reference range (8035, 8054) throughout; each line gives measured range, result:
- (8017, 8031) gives -0.8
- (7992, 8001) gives 0.0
